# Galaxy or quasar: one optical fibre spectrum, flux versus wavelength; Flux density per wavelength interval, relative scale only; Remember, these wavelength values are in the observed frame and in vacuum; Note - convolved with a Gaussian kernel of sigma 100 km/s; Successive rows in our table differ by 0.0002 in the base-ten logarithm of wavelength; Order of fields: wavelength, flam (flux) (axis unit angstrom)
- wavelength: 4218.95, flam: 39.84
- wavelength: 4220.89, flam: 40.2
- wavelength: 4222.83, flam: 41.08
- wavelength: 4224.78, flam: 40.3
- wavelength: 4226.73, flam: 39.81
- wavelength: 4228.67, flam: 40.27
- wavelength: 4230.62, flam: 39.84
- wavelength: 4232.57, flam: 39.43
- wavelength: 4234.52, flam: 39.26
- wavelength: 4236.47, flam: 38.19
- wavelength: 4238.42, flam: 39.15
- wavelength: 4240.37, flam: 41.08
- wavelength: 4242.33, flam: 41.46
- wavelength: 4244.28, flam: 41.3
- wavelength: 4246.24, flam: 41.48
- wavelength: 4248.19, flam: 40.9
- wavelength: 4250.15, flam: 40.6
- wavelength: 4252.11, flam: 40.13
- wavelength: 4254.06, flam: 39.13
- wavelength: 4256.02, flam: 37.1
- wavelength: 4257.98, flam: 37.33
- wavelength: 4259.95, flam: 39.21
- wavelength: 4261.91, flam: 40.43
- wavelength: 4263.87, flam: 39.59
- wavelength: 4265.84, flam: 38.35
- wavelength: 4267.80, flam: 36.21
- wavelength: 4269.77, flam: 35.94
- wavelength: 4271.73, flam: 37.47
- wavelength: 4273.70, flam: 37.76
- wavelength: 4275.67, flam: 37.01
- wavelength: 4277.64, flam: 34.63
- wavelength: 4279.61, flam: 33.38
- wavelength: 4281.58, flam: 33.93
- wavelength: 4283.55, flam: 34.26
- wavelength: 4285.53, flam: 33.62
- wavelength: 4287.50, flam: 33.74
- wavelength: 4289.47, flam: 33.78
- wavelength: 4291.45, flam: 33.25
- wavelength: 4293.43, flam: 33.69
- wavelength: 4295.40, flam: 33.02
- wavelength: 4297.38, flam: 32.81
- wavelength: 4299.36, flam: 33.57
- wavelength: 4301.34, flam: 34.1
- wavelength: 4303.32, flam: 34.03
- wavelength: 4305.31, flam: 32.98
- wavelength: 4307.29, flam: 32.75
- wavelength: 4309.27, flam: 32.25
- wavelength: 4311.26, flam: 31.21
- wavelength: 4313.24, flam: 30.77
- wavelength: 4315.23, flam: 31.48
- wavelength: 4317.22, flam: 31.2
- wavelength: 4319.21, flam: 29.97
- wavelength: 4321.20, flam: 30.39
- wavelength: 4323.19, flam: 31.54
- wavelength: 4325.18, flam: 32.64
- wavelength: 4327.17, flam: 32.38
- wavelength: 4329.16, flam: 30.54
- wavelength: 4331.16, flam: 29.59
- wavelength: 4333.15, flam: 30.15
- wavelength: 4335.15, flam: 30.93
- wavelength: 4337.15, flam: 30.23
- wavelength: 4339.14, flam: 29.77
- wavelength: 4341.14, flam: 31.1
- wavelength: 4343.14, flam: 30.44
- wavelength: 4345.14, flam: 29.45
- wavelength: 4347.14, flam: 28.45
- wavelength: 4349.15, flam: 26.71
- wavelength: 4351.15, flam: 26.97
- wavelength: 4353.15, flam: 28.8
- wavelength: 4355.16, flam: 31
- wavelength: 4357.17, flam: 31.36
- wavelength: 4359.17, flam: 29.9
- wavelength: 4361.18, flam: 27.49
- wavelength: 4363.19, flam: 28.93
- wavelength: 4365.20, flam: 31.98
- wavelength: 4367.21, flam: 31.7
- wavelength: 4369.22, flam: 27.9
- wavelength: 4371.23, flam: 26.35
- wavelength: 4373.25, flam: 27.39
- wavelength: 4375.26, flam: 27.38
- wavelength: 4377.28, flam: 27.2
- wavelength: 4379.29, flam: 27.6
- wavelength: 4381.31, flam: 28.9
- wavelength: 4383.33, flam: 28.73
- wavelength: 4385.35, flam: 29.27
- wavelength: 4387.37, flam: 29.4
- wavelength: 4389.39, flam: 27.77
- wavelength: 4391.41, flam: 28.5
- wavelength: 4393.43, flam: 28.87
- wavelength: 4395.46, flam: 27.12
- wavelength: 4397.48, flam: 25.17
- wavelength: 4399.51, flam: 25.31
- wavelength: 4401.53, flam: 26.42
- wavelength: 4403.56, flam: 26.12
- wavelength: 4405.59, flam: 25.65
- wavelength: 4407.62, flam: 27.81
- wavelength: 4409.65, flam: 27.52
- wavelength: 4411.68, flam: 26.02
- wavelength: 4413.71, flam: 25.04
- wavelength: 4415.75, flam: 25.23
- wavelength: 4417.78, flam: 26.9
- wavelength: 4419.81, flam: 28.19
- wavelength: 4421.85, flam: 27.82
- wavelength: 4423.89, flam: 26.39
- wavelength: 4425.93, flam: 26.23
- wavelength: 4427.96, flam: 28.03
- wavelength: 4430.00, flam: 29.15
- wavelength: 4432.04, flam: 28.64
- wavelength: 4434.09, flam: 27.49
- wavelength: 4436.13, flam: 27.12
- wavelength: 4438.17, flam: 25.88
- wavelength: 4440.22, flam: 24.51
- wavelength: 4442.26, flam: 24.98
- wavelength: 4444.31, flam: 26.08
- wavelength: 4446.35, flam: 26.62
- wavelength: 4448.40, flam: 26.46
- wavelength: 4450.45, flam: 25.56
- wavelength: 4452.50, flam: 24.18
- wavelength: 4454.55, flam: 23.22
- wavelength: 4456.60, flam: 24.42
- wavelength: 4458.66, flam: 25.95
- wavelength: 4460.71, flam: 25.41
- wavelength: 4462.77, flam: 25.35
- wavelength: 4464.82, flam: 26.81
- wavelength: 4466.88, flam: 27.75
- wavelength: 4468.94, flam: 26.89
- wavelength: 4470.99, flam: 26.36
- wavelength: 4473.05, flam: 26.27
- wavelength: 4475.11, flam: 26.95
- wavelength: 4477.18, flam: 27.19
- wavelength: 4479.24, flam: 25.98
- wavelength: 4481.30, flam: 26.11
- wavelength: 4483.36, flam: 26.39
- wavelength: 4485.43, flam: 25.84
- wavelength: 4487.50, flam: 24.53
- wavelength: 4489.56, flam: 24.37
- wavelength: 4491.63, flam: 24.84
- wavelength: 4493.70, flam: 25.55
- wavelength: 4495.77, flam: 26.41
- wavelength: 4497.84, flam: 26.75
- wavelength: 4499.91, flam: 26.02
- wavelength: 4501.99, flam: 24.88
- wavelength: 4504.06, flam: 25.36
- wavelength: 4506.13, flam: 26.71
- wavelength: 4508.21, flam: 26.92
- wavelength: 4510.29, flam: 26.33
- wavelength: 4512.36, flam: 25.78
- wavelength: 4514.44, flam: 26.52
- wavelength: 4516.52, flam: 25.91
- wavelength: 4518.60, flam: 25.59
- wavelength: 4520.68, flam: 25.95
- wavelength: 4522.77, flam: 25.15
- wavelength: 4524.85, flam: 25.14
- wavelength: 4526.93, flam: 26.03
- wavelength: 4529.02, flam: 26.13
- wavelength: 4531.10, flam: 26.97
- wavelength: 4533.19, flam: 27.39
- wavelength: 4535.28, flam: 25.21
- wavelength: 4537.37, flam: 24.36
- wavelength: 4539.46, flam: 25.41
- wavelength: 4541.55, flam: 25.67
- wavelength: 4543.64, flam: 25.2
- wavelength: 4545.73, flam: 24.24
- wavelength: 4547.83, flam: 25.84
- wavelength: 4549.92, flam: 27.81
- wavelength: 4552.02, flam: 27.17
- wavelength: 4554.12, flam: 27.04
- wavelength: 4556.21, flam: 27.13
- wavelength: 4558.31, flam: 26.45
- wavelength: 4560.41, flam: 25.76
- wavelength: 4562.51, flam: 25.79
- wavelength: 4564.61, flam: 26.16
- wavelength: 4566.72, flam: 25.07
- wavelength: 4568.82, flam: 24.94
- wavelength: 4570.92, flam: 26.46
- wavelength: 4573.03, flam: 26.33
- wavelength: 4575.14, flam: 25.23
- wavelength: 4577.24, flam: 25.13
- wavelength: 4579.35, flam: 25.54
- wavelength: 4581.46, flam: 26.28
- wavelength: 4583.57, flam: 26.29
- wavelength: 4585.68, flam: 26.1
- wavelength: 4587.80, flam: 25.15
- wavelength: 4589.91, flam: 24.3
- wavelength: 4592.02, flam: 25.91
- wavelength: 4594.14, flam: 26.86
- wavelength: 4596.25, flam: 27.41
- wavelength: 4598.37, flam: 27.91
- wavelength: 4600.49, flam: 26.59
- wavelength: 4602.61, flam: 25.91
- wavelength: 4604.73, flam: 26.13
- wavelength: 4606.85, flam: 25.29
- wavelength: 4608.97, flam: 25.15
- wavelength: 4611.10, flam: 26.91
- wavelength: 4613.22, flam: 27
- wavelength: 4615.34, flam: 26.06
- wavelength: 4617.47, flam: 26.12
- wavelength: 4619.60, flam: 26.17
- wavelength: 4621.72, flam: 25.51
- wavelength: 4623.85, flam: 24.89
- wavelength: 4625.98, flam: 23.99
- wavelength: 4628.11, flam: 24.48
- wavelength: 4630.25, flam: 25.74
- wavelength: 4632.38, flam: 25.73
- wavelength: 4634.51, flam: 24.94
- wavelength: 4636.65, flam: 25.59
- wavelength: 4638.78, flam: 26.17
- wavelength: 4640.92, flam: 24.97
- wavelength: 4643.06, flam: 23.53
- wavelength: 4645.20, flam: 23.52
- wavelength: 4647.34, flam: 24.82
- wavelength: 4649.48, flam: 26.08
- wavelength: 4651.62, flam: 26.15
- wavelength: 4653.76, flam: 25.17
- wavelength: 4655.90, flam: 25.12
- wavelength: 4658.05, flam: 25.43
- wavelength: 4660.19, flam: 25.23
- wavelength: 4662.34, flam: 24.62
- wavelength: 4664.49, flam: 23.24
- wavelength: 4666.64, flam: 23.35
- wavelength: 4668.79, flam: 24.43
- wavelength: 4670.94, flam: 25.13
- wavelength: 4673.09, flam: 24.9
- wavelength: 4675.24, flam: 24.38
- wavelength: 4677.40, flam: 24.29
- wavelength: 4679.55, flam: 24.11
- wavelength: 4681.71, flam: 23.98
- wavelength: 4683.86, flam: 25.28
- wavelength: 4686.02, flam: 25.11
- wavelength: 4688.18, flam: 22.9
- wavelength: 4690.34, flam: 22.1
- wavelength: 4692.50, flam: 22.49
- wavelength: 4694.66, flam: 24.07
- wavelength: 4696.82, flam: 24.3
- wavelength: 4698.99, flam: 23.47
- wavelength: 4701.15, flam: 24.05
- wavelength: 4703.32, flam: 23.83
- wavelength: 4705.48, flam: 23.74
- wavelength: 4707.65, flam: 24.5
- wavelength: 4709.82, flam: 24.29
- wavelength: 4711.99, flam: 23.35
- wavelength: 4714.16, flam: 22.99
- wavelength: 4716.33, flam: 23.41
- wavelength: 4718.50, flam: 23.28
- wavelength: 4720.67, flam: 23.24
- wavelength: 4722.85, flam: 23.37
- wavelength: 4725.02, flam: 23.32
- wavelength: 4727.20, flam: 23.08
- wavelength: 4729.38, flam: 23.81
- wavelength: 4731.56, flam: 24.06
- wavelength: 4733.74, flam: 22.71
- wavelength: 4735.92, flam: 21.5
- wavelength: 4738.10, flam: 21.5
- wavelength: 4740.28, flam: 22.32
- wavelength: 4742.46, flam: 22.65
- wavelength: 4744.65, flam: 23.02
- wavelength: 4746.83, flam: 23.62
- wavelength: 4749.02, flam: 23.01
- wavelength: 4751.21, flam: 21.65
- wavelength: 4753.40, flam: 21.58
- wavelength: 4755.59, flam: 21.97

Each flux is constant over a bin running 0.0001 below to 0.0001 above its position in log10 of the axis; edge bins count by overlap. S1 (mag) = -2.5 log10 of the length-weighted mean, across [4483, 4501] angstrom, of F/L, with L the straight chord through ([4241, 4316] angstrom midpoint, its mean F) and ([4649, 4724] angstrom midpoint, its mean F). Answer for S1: 0.16 mag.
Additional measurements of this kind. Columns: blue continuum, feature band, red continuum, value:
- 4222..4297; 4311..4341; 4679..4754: 0.157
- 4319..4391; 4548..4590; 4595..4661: 0.016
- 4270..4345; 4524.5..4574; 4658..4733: 0.048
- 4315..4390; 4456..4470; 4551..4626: 0.071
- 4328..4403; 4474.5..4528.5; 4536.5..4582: 0.035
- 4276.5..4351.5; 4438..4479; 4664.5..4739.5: 0.115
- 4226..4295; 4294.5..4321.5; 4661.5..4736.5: 0.128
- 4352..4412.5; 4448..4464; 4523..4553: 0.084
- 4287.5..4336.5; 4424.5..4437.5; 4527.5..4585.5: 0.054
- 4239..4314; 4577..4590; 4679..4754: 0.064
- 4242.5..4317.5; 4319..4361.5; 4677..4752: 0.136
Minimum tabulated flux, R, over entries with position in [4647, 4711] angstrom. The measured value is 22.1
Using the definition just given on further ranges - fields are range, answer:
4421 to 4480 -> 23.22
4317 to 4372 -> 26.35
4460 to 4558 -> 24.24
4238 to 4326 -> 29.97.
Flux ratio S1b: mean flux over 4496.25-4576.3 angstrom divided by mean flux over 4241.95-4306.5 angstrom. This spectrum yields 0.71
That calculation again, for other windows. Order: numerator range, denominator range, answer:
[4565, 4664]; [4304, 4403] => 0.87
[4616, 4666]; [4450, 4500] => 0.97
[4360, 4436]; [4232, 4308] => 0.75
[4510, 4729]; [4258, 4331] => 0.74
